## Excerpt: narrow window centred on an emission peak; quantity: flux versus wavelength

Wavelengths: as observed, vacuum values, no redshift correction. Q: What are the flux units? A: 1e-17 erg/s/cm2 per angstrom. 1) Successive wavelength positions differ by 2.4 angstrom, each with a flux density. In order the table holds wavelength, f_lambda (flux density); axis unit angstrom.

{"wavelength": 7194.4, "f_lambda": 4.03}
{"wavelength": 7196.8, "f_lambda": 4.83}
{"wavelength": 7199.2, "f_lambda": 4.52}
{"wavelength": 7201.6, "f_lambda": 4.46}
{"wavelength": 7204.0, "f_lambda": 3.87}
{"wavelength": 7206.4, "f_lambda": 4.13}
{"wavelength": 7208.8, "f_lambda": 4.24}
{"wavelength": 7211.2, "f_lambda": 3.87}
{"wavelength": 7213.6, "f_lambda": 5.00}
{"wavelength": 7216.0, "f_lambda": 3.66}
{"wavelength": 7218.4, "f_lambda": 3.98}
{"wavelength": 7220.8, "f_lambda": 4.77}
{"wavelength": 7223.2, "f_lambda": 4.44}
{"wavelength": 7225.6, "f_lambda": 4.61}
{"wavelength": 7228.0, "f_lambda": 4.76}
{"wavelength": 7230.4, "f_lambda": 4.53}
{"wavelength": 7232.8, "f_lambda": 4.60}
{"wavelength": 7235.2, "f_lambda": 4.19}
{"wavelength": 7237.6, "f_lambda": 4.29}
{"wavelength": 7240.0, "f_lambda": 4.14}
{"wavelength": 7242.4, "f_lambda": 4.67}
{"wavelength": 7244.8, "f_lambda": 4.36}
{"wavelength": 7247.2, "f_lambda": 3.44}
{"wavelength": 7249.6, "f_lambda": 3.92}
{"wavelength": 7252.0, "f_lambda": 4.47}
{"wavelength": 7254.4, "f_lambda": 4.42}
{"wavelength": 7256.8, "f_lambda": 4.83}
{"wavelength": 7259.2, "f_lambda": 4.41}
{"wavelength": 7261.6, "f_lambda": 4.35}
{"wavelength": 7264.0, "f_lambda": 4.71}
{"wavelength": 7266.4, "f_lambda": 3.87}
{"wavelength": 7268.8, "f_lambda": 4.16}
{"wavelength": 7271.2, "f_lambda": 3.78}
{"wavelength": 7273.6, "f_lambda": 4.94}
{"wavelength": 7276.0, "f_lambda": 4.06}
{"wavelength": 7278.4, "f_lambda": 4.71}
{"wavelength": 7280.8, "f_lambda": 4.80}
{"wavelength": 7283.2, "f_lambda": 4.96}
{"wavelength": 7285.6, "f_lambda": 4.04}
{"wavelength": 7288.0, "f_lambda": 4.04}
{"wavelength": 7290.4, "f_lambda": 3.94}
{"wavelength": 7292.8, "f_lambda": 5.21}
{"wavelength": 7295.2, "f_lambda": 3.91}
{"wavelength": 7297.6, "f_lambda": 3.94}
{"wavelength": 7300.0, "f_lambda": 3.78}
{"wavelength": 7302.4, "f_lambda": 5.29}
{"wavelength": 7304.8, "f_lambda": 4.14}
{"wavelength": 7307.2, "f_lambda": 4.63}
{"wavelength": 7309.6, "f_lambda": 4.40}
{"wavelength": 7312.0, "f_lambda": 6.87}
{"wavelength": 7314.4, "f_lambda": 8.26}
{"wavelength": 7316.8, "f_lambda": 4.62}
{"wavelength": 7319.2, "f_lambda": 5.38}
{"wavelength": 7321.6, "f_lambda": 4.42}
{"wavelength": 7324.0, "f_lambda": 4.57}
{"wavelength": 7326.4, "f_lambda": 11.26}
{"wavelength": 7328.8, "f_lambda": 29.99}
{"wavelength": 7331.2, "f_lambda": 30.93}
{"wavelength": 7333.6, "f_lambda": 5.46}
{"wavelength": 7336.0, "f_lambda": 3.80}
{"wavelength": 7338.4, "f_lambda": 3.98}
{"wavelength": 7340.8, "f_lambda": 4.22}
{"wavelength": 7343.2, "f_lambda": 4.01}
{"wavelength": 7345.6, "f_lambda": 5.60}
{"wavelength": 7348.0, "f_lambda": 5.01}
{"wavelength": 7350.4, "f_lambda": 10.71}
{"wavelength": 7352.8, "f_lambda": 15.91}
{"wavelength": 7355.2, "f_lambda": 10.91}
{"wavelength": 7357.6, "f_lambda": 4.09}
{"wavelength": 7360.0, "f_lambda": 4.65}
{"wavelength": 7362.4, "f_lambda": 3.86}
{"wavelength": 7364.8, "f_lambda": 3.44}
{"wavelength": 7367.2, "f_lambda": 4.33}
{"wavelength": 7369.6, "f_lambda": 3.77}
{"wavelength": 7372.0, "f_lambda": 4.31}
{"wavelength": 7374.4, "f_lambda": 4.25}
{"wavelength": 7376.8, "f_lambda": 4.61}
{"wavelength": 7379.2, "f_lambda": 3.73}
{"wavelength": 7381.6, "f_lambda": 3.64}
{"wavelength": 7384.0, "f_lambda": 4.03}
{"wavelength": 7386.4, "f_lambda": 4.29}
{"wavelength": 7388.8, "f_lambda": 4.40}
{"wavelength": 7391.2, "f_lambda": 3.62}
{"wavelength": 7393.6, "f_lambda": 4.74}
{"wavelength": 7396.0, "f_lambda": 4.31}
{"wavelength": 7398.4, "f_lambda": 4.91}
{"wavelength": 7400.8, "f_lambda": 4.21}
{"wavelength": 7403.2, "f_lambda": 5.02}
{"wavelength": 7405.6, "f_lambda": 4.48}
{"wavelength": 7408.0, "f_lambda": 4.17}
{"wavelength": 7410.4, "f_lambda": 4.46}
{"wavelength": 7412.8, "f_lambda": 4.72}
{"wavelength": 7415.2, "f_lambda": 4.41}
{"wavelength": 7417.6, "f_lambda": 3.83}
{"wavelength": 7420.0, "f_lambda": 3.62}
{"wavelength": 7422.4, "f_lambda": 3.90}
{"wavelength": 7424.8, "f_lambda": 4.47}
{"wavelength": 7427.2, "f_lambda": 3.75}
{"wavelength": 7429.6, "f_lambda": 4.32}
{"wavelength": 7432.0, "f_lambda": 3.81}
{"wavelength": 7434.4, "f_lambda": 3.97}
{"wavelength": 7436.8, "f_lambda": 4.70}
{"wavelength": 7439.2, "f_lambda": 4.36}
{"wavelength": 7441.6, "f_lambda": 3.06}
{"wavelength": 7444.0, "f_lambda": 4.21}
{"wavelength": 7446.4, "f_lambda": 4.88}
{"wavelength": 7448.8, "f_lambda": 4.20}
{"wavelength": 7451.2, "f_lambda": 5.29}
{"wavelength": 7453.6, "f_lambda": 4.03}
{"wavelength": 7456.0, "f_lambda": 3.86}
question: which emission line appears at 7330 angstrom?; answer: H-alpha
